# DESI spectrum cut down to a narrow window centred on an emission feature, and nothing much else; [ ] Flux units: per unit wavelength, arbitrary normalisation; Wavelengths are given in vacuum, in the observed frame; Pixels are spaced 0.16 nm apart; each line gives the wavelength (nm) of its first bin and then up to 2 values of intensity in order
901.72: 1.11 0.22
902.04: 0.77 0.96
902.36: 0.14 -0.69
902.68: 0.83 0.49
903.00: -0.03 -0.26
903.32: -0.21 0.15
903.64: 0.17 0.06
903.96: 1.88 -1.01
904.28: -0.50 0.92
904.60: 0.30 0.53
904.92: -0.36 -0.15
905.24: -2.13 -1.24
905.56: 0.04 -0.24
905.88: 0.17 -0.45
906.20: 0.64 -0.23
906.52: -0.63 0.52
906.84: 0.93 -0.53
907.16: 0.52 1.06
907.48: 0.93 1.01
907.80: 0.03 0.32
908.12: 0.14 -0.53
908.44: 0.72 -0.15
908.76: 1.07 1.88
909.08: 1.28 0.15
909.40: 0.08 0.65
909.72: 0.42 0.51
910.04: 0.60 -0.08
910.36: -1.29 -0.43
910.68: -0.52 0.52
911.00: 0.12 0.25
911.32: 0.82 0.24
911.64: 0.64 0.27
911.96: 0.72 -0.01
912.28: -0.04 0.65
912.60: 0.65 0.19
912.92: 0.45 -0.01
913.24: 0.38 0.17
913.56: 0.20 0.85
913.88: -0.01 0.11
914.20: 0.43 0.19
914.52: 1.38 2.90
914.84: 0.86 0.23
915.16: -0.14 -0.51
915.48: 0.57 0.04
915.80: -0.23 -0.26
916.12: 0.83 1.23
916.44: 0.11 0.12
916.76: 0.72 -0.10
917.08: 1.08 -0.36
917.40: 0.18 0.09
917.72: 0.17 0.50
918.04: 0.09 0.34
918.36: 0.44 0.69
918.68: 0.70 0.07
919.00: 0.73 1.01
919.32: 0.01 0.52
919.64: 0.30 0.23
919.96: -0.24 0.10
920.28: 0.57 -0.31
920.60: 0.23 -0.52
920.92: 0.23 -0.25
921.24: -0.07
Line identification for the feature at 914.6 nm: H-gamma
